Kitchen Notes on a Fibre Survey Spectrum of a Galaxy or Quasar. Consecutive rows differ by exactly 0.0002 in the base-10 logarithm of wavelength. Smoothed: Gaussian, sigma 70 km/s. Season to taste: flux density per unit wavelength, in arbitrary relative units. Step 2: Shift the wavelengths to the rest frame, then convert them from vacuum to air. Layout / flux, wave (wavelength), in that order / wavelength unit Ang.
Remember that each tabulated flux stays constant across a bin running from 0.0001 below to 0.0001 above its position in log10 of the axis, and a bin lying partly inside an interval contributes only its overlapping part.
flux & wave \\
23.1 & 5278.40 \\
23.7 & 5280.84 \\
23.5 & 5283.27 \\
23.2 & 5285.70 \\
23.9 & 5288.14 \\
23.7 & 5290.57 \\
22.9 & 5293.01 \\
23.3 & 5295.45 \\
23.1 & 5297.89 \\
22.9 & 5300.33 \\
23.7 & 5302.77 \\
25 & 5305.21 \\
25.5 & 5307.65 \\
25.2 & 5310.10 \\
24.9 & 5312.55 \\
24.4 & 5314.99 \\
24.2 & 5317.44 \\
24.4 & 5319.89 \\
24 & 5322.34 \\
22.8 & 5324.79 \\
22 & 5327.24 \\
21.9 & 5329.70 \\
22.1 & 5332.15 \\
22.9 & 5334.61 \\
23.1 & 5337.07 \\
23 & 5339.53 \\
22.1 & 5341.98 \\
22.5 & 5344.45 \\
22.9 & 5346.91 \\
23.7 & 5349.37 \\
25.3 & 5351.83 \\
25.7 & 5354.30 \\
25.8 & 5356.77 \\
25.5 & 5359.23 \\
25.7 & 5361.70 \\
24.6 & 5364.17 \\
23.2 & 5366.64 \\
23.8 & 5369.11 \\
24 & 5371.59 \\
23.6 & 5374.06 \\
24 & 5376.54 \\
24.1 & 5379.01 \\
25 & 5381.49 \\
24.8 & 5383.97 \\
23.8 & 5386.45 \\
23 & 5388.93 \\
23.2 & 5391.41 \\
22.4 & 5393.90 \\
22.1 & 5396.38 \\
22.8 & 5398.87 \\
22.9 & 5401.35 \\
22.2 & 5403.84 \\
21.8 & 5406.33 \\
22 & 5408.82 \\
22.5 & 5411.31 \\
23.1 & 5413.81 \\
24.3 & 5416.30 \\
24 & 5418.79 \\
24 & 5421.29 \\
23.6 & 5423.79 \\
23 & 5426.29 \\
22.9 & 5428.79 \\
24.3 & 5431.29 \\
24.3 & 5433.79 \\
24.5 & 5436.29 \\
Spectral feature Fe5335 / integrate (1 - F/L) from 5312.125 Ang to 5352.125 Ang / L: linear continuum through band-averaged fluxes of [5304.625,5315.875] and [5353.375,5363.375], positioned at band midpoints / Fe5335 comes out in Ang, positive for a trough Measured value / 3.3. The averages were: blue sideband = 25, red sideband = 25.6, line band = 23.2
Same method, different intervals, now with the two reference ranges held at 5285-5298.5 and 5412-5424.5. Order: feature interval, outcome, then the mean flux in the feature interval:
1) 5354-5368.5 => -0.87 Ang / 25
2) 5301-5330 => -0.76 Ang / 24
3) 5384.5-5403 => 0.56 Ang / 22.9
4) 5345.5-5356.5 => -0.45 Ang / 24.5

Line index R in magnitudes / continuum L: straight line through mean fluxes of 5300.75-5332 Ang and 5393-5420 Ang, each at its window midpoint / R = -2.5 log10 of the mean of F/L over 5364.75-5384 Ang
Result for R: -0.04 mag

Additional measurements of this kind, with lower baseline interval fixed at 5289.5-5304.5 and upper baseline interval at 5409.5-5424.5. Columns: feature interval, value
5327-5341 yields 0.04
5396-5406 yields 0.05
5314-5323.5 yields -0.04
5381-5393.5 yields -0.01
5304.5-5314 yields -0.08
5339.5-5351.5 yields 0.02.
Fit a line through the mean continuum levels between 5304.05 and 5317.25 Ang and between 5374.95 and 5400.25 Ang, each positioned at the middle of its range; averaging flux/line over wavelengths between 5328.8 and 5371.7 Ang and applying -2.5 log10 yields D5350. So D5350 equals 0.02 mag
